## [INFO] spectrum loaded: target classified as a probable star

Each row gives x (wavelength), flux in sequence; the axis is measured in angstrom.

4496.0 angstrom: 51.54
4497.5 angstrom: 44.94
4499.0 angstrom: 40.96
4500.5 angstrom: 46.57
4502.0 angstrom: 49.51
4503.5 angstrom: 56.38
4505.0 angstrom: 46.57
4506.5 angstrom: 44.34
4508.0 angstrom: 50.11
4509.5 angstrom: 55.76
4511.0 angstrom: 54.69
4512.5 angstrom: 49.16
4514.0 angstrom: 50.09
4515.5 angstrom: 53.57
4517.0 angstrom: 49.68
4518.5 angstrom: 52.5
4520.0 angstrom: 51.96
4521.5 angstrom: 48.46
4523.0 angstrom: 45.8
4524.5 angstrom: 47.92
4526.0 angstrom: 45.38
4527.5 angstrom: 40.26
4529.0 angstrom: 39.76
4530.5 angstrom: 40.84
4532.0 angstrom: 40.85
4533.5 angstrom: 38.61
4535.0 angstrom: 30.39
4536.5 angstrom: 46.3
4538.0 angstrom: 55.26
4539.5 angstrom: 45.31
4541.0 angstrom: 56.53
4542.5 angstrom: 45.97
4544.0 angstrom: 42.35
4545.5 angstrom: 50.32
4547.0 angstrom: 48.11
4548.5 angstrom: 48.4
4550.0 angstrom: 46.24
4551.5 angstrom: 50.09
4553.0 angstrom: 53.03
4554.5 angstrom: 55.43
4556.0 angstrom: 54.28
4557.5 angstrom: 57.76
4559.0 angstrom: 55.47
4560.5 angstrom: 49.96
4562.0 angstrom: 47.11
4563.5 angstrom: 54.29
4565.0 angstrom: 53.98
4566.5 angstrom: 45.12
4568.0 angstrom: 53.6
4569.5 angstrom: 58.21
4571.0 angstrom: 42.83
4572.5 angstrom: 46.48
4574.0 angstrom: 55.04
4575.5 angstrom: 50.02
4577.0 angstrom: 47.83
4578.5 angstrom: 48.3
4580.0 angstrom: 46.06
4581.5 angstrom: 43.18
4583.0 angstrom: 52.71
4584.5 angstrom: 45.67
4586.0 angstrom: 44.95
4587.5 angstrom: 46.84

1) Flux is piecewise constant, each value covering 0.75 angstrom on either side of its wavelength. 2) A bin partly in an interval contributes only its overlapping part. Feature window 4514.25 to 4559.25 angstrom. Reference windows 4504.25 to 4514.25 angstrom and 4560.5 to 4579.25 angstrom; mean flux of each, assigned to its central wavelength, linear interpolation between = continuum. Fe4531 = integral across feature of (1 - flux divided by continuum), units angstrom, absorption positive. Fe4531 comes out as 2.1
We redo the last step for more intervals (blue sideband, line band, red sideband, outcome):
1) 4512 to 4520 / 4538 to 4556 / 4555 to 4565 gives 1.0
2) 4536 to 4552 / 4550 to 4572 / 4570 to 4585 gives -1.7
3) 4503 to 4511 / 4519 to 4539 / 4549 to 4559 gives 3.0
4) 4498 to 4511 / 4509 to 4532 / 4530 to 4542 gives -0.7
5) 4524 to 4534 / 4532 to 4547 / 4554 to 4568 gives 0.0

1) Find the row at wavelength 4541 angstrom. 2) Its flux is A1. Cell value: 56.53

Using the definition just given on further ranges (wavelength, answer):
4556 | 54.28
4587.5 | 46.84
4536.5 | 46.3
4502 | 49.51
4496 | 51.54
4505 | 46.57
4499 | 40.96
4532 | 40.85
